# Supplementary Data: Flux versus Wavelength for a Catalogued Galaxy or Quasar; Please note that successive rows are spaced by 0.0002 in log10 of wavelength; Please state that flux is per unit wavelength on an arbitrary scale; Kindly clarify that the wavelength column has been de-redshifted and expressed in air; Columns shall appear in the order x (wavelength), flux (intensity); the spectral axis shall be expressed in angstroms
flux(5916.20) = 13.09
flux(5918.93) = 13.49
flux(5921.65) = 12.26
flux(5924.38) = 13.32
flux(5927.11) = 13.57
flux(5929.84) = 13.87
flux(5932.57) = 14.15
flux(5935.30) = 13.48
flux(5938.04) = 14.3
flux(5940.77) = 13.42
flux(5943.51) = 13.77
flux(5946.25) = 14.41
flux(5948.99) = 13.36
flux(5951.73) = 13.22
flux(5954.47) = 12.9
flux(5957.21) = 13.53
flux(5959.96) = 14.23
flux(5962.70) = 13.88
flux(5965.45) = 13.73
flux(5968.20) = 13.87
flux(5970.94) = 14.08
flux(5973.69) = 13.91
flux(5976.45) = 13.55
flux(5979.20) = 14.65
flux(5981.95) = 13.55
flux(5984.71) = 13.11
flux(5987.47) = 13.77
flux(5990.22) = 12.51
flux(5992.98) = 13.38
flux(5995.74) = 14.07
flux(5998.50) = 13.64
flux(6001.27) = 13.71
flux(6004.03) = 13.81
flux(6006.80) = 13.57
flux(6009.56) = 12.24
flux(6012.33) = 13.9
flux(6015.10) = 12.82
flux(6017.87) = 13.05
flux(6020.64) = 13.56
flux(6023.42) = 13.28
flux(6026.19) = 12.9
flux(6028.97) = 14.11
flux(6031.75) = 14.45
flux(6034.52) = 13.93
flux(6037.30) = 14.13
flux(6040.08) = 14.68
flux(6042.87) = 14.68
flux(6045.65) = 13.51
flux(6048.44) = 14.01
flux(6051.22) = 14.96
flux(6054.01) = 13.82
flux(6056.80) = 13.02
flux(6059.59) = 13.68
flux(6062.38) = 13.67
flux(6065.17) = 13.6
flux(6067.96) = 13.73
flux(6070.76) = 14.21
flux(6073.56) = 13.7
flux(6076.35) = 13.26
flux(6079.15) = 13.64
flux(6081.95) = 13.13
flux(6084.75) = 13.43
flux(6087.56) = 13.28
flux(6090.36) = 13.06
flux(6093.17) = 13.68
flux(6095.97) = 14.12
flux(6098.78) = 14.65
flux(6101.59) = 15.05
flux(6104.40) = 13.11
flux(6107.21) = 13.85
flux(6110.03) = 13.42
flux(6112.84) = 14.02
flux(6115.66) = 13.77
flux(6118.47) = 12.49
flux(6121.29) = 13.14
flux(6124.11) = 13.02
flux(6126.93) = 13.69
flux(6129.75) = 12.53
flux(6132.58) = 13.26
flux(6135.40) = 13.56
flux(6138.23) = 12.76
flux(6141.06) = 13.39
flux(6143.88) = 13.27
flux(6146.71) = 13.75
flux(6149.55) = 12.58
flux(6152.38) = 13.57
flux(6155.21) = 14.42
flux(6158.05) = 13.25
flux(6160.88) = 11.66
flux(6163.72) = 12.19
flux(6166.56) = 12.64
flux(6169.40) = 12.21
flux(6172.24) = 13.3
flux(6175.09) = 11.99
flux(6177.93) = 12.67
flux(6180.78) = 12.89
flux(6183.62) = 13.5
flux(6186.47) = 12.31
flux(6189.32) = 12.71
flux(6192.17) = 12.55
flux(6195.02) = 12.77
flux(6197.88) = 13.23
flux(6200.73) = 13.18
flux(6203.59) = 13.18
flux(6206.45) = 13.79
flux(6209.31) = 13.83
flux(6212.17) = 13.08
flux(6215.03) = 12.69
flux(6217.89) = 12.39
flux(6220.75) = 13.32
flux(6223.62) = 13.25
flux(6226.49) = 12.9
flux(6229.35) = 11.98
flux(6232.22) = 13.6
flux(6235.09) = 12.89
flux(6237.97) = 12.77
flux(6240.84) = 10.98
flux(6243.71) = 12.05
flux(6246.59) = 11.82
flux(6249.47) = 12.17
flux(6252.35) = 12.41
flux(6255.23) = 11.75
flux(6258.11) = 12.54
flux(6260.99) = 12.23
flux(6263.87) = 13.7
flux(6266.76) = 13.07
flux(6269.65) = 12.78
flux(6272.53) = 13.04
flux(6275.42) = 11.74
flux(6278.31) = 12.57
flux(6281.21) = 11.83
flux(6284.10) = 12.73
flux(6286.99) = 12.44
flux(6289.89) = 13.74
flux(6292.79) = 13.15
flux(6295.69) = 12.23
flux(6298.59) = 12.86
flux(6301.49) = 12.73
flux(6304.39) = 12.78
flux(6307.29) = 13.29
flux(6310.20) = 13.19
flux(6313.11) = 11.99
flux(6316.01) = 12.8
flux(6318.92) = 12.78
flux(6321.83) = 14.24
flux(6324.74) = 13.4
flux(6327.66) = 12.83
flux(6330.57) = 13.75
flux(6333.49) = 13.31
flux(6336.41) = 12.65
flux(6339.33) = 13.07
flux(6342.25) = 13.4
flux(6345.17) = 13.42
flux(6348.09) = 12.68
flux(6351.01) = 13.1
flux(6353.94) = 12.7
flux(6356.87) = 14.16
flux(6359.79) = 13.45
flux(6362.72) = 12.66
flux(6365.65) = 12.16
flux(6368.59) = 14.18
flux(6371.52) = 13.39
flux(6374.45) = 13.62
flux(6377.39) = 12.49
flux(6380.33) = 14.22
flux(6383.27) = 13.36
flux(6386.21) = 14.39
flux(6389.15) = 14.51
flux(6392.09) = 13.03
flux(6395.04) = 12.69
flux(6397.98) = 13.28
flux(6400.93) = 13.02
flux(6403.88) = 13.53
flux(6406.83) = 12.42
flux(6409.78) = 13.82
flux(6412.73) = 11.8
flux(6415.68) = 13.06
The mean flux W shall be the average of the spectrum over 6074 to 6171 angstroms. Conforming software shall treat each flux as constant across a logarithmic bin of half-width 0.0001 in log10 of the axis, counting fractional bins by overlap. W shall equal 13.3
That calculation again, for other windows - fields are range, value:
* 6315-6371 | 13.2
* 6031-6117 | 13.8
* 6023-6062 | 13.9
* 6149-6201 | 12.8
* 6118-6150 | 13.2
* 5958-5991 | 13.8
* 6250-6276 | 12.6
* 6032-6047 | 14.2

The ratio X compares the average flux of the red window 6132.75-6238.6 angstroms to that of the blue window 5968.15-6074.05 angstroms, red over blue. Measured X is 0.95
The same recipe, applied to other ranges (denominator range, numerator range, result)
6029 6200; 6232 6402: 0.97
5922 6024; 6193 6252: 0.94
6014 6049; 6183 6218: 0.95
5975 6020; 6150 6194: 0.95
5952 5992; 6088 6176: 0.97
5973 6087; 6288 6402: 0.97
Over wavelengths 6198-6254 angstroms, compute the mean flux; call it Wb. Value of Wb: 12.8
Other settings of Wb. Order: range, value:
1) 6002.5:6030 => 13.3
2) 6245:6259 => 12.1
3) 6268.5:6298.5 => 12.6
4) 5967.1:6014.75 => 13.6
